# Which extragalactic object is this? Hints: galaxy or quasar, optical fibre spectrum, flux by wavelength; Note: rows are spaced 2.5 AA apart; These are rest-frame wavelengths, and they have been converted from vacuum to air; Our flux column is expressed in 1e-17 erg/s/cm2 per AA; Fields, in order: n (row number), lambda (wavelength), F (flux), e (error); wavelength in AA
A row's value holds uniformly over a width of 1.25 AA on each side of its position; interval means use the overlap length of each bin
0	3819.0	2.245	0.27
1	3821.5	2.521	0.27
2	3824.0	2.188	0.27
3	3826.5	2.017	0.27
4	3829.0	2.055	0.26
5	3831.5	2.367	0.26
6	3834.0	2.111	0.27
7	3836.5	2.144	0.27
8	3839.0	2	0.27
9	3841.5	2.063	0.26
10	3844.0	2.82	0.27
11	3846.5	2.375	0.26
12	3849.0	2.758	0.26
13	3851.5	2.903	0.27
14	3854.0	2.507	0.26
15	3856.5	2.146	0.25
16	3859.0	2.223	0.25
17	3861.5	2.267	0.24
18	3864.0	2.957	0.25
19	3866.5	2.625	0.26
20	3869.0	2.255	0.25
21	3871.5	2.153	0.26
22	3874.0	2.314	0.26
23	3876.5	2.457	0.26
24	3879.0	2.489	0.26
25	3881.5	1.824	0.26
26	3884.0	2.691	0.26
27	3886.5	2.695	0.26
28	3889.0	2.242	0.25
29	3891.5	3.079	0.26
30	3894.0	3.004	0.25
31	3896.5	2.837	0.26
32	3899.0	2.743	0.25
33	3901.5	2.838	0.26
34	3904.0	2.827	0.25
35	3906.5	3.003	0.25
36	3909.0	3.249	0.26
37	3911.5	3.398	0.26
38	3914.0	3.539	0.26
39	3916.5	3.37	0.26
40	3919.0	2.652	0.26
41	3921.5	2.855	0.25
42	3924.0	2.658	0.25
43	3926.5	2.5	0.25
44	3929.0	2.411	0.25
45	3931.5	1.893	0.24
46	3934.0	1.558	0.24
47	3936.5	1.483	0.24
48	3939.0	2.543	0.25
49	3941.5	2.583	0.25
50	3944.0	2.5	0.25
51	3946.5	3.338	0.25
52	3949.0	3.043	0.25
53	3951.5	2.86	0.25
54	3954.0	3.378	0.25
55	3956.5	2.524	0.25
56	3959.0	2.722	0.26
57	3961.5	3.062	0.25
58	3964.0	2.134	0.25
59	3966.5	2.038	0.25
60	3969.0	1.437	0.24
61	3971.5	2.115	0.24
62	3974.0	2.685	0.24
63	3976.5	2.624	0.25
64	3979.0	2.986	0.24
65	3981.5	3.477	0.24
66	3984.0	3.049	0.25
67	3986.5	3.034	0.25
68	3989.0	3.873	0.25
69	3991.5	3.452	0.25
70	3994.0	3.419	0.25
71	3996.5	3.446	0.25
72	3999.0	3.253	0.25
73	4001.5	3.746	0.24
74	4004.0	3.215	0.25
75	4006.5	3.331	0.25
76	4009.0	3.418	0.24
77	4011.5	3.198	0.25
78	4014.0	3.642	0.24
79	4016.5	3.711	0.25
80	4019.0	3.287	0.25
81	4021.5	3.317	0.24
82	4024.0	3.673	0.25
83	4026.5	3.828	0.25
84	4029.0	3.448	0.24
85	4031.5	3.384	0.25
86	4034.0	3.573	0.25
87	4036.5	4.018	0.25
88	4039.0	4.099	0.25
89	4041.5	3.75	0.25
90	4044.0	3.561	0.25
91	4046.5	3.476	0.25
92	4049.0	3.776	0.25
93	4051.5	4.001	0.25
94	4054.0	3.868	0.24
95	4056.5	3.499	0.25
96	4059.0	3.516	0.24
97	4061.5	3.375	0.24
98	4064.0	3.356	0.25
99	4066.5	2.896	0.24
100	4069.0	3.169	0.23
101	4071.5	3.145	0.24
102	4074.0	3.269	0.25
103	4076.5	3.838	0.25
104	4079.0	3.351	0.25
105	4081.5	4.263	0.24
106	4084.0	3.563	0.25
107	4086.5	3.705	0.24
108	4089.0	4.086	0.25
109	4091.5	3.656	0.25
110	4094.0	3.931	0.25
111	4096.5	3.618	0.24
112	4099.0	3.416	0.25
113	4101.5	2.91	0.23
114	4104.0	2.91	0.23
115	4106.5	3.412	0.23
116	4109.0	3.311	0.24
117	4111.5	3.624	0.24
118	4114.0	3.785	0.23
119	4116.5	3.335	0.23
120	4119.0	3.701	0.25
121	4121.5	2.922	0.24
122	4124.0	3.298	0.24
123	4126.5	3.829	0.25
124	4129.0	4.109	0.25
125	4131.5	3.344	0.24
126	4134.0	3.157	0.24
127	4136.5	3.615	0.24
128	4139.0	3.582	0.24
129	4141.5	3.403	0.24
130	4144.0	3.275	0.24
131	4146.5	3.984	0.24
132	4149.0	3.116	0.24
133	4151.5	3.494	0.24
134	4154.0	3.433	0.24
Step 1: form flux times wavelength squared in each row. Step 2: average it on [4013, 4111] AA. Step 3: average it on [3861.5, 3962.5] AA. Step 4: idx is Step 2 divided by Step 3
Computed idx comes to 1.43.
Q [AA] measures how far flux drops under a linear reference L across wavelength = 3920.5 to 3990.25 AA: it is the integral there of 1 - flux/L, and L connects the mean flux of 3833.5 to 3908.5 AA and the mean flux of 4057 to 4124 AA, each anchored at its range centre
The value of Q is 6.49 AA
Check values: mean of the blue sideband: 2.52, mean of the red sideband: 3.46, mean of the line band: 2.62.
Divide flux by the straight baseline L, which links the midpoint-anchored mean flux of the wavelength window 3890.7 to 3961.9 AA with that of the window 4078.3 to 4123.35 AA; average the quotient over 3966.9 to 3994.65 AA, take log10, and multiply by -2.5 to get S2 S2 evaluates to 0.05 mag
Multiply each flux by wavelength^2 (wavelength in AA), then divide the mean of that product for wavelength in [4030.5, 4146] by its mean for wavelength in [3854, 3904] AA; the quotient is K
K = 1.56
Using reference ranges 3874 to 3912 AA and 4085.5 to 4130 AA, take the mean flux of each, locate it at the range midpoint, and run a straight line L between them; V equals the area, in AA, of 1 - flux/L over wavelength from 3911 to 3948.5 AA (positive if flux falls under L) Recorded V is 3.29 AA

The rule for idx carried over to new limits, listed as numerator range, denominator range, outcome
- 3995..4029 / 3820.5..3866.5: 1.60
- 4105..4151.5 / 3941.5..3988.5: 1.38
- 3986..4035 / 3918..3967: 1.41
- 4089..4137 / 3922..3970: 1.53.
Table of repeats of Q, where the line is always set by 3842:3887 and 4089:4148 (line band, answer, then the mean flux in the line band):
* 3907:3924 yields -3.0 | 3.13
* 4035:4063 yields -4.4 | 3.72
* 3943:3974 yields 2.6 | 2.6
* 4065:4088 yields -1.0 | 3.47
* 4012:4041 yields -4.7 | 3.63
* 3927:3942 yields 3.7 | 2.07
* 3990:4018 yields -3.8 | 3.44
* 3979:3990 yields -1.3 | 3.3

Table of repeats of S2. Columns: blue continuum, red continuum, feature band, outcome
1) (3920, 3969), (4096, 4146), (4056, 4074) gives -0.04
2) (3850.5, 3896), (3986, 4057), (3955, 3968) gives 0.25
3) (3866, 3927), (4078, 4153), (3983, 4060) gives -0.12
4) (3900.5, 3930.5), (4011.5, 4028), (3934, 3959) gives 0.18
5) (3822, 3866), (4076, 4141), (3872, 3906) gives -0.02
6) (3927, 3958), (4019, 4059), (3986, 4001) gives -0.11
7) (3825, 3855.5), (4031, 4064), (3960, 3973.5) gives 0.39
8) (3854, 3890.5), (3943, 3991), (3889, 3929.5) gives -0.15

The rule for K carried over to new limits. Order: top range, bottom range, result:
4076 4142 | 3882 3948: 1.44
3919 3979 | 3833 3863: 1.11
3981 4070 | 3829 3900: 1.55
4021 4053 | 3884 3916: 1.34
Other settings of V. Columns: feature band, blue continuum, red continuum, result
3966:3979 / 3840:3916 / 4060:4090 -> 3.4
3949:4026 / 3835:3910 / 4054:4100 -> 1.0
